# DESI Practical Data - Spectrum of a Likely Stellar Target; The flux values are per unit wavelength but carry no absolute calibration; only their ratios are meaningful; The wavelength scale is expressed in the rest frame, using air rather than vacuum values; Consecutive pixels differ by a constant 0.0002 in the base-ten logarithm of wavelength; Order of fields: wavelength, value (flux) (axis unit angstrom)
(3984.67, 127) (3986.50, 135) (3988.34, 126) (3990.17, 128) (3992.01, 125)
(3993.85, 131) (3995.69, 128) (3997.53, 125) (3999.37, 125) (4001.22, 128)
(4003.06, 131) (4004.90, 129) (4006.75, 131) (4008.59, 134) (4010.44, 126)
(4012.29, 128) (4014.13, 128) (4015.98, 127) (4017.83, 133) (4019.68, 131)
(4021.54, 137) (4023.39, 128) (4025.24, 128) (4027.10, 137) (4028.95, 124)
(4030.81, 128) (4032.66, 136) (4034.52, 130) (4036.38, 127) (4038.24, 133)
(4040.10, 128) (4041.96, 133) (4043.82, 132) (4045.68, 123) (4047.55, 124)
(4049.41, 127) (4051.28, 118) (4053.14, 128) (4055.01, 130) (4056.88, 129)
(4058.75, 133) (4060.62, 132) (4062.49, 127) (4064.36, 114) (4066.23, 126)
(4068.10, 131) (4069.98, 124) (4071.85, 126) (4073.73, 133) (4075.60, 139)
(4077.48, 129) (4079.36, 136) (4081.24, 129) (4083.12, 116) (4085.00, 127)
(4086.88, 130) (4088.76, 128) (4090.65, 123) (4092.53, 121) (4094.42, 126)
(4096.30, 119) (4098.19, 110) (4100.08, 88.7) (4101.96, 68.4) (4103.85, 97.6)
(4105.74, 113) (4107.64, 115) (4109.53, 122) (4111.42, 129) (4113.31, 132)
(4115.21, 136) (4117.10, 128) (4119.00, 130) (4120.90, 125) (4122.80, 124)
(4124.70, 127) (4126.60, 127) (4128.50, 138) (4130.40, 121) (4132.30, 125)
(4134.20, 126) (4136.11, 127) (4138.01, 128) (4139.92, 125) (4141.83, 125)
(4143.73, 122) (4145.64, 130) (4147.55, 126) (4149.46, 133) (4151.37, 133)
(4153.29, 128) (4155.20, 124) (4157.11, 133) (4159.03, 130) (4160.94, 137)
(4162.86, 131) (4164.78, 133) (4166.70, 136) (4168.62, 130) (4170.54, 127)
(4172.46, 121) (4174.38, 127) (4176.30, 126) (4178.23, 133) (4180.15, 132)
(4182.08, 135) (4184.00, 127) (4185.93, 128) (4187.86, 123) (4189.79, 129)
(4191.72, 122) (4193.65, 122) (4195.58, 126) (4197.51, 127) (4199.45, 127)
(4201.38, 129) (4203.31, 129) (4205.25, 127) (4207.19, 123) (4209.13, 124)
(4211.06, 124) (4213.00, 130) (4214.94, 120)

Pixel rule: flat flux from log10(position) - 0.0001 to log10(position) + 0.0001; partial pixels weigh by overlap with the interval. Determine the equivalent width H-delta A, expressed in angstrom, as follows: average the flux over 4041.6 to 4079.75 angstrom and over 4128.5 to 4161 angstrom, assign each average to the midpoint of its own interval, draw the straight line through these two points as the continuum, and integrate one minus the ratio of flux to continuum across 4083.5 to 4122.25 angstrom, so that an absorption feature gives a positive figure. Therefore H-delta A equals 2.9 angstrom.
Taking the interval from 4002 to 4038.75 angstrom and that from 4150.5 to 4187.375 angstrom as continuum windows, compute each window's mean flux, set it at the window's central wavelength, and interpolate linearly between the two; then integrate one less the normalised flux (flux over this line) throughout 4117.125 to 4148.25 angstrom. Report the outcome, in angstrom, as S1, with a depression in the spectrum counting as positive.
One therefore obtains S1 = 0.8 angstrom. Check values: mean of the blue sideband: 130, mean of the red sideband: 130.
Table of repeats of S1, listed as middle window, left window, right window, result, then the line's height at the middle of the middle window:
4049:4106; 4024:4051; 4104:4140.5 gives 2.5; 127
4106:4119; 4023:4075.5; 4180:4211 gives 0.1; 128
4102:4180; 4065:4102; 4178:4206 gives -0.7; 125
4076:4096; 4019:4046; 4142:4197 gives 0.5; 130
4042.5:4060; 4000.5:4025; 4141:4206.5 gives 0.3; 130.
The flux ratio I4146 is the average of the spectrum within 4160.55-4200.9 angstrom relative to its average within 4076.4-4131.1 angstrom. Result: 1.06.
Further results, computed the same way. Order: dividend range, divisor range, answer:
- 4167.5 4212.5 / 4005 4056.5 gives 0.98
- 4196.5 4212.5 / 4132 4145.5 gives 1.01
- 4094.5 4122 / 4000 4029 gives 0.89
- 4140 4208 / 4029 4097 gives 1.01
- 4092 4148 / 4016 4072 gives 0.94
